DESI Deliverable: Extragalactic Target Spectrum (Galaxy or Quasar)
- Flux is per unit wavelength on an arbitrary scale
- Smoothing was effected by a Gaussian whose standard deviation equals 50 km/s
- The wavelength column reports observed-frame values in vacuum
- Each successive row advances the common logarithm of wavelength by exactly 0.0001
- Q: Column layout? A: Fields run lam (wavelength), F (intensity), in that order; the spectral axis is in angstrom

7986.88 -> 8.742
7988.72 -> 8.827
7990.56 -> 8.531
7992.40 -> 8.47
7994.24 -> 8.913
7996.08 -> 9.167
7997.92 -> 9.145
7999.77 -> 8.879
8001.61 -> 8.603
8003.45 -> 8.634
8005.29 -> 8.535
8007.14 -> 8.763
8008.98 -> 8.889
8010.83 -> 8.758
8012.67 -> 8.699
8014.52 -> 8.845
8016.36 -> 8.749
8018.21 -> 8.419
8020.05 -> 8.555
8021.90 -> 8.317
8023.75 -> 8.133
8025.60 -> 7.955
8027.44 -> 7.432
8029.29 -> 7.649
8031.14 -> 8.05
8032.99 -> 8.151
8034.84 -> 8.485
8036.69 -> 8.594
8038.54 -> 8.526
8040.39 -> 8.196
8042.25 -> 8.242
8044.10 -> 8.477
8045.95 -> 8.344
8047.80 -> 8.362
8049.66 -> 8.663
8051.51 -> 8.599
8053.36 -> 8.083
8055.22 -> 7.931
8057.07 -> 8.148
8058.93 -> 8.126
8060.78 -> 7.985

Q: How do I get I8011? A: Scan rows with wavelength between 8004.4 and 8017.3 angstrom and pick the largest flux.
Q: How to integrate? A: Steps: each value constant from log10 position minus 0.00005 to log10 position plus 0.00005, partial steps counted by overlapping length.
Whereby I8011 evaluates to 8.889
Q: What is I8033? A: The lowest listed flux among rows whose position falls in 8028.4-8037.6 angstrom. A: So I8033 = 7.649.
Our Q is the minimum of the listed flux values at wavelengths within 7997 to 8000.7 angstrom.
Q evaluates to 8.879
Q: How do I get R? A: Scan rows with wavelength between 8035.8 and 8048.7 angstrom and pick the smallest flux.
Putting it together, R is 8.196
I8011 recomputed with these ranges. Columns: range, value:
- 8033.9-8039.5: 8.594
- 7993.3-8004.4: 9.167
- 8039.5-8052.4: 8.663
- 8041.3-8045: 8.477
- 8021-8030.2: 8.317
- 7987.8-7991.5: 8.827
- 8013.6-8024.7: 8.845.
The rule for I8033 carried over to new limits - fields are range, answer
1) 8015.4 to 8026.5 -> 7.955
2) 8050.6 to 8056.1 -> 7.931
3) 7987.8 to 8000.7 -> 8.47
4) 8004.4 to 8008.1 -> 8.535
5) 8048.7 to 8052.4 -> 8.599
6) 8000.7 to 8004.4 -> 8.603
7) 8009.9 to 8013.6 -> 8.699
